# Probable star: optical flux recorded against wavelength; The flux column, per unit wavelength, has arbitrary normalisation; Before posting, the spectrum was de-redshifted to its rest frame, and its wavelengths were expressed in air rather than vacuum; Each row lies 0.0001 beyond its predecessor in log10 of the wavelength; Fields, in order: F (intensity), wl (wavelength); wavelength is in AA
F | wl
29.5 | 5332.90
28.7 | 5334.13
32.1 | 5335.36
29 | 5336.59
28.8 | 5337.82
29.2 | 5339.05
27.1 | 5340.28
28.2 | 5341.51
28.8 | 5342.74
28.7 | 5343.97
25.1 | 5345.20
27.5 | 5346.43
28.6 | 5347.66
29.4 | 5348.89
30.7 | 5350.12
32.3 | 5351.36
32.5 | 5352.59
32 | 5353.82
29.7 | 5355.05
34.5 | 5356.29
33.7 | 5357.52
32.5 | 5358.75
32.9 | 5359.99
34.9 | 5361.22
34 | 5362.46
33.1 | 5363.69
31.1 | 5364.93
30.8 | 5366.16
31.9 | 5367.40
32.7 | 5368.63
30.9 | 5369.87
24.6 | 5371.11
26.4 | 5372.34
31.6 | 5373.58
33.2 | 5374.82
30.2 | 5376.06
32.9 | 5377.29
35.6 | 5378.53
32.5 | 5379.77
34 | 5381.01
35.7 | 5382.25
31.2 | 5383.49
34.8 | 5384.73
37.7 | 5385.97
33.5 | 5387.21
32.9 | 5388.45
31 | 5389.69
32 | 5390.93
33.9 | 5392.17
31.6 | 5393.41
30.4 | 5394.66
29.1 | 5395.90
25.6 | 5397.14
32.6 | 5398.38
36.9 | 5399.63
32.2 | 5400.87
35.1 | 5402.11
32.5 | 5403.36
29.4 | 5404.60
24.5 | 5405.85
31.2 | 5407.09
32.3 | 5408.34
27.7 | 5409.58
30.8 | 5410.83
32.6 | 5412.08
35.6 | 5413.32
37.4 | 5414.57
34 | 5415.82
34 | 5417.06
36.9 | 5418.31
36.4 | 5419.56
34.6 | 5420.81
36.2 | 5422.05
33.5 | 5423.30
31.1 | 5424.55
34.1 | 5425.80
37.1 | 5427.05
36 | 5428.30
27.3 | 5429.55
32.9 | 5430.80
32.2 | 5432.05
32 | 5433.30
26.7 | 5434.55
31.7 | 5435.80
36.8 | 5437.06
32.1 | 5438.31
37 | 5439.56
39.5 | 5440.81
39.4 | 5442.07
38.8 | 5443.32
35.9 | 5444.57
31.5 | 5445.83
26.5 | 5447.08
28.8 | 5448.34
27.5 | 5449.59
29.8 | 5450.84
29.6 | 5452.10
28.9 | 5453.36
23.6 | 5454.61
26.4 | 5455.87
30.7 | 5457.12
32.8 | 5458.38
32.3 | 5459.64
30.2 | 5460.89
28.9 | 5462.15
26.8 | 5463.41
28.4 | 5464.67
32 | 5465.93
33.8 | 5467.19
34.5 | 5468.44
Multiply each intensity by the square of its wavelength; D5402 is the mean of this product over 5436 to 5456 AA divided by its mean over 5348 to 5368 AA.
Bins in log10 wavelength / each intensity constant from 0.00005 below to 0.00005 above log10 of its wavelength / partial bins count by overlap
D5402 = 1.03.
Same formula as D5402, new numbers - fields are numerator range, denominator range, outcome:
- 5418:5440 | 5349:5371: 1.07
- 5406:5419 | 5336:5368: 1.10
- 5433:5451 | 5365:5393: 1.05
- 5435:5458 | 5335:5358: 1.11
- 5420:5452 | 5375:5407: 1.04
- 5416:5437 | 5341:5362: 1.12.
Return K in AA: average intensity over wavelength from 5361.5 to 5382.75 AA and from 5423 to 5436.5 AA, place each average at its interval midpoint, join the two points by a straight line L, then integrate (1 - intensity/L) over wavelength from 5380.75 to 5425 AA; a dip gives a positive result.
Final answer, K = -1.0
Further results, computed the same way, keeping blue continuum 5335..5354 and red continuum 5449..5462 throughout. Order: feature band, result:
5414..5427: -2.54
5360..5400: -3.97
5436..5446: -2.47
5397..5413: -1.13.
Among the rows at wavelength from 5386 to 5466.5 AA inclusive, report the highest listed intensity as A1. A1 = 39.5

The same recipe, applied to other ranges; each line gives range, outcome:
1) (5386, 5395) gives 33.9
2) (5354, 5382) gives 35.6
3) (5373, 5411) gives 37.7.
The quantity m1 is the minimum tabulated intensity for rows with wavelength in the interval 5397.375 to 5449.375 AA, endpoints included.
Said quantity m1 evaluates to 24.5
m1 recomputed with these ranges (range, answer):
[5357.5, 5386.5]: 24.6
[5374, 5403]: 25.6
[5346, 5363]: 27.5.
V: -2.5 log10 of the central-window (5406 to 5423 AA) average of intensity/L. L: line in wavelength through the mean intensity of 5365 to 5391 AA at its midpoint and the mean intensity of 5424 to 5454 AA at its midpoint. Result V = -0.04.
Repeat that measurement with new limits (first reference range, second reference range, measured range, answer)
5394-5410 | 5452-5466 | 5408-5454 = -0.11 mag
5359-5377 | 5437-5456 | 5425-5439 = -0.02 mag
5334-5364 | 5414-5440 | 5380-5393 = -0.05 mag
